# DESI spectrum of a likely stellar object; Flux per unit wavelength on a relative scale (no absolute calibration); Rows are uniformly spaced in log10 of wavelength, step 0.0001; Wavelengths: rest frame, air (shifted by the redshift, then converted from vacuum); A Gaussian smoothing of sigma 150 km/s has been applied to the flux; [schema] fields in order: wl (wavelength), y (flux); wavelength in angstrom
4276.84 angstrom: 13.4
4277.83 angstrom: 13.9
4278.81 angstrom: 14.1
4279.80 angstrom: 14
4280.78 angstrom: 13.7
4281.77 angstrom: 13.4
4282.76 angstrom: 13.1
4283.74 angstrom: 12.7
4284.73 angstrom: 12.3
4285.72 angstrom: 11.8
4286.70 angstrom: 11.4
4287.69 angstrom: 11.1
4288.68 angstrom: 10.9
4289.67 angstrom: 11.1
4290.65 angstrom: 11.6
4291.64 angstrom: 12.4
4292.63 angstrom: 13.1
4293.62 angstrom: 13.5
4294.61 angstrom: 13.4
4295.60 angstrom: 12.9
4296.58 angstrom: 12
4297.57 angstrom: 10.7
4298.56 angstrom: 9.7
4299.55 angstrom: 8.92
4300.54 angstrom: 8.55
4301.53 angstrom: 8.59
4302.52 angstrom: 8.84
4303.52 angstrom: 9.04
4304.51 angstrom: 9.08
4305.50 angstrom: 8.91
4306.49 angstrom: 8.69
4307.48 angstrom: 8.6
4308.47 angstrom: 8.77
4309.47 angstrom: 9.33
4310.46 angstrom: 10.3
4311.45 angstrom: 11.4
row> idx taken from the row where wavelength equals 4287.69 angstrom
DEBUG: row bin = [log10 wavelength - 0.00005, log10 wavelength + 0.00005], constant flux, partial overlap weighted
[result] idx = 11.1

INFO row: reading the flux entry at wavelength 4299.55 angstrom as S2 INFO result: 8.92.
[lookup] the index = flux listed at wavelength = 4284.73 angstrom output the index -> 12.3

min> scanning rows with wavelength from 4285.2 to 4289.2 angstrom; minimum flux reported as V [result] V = 10.9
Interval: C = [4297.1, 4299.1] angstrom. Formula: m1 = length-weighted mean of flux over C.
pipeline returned 10.2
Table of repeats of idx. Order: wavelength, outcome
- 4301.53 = 8.59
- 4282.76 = 13.1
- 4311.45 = 11.4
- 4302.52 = 8.84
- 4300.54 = 8.55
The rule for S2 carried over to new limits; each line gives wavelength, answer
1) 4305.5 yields 8.91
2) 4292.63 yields 13.1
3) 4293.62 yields 13.5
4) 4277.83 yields 13.9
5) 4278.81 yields 14.1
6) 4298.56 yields 9.7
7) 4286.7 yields 11.4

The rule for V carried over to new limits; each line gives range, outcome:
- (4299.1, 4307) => 8.55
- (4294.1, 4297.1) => 12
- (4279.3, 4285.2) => 12.3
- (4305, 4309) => 8.6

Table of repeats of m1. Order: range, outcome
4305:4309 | 8.74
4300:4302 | 8.58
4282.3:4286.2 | 12.5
